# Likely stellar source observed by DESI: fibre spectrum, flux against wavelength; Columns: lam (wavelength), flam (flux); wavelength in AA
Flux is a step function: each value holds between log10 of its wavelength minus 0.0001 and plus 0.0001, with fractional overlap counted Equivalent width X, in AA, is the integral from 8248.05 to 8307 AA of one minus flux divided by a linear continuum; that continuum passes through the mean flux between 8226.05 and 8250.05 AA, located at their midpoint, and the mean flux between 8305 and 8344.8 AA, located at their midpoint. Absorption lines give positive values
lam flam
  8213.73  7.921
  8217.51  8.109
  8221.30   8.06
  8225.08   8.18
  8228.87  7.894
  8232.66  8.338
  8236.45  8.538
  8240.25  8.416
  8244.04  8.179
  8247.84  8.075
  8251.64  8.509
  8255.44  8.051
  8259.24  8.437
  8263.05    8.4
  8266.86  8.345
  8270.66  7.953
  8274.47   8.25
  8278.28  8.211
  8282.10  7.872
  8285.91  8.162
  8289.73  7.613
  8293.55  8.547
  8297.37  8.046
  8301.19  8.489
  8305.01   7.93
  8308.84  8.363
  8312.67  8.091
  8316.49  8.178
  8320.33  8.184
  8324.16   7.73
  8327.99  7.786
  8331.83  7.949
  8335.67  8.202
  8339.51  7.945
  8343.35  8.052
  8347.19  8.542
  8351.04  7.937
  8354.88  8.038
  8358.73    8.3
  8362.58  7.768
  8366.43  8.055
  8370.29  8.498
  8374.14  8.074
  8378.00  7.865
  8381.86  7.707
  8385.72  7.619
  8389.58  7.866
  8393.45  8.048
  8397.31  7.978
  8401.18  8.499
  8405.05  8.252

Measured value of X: -0.25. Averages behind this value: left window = 8.24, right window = 8.04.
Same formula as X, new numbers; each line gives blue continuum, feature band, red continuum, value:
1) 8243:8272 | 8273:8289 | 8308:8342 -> 0.18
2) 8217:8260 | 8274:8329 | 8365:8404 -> 0.30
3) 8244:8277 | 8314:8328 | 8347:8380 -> 0.27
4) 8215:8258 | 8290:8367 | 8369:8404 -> -0.04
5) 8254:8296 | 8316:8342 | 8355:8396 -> 0.26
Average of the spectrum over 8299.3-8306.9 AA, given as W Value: 8.21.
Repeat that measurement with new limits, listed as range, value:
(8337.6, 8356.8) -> 8.11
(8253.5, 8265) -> 8.29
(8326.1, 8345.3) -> 7.99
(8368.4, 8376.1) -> 8.29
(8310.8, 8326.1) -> 8.05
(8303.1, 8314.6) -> 8.13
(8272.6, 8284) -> 8.11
